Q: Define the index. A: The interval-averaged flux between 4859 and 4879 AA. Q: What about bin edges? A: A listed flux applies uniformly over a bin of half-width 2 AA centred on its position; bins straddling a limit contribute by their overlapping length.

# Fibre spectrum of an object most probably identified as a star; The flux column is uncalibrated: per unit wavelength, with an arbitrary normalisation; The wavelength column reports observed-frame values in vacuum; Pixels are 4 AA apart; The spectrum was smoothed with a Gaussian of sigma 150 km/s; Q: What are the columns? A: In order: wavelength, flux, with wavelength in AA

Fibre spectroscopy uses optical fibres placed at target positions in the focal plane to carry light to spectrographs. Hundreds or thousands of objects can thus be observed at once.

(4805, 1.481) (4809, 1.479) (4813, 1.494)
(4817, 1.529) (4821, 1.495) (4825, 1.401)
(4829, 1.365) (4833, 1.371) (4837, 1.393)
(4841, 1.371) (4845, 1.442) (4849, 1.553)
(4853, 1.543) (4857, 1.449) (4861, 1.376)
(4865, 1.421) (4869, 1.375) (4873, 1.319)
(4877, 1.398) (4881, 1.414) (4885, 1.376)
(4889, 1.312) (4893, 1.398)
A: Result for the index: 1.38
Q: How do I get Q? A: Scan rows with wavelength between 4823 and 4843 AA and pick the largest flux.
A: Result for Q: 1.401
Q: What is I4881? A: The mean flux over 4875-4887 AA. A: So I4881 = 1.4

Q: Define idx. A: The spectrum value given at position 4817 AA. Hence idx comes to 1.529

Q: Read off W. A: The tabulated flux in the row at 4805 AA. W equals 1.481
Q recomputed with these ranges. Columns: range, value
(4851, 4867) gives 1.543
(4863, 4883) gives 1.421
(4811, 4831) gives 1.529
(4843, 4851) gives 1.553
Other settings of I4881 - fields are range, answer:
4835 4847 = 1.4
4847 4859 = 1.51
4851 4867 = 1.45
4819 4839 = 1.4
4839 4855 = 1.48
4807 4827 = 1.48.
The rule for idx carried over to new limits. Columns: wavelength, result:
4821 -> 1.495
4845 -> 1.442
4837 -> 1.393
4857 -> 1.449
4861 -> 1.376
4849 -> 1.553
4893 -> 1.398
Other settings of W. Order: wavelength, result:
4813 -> 1.494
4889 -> 1.312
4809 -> 1.479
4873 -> 1.319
